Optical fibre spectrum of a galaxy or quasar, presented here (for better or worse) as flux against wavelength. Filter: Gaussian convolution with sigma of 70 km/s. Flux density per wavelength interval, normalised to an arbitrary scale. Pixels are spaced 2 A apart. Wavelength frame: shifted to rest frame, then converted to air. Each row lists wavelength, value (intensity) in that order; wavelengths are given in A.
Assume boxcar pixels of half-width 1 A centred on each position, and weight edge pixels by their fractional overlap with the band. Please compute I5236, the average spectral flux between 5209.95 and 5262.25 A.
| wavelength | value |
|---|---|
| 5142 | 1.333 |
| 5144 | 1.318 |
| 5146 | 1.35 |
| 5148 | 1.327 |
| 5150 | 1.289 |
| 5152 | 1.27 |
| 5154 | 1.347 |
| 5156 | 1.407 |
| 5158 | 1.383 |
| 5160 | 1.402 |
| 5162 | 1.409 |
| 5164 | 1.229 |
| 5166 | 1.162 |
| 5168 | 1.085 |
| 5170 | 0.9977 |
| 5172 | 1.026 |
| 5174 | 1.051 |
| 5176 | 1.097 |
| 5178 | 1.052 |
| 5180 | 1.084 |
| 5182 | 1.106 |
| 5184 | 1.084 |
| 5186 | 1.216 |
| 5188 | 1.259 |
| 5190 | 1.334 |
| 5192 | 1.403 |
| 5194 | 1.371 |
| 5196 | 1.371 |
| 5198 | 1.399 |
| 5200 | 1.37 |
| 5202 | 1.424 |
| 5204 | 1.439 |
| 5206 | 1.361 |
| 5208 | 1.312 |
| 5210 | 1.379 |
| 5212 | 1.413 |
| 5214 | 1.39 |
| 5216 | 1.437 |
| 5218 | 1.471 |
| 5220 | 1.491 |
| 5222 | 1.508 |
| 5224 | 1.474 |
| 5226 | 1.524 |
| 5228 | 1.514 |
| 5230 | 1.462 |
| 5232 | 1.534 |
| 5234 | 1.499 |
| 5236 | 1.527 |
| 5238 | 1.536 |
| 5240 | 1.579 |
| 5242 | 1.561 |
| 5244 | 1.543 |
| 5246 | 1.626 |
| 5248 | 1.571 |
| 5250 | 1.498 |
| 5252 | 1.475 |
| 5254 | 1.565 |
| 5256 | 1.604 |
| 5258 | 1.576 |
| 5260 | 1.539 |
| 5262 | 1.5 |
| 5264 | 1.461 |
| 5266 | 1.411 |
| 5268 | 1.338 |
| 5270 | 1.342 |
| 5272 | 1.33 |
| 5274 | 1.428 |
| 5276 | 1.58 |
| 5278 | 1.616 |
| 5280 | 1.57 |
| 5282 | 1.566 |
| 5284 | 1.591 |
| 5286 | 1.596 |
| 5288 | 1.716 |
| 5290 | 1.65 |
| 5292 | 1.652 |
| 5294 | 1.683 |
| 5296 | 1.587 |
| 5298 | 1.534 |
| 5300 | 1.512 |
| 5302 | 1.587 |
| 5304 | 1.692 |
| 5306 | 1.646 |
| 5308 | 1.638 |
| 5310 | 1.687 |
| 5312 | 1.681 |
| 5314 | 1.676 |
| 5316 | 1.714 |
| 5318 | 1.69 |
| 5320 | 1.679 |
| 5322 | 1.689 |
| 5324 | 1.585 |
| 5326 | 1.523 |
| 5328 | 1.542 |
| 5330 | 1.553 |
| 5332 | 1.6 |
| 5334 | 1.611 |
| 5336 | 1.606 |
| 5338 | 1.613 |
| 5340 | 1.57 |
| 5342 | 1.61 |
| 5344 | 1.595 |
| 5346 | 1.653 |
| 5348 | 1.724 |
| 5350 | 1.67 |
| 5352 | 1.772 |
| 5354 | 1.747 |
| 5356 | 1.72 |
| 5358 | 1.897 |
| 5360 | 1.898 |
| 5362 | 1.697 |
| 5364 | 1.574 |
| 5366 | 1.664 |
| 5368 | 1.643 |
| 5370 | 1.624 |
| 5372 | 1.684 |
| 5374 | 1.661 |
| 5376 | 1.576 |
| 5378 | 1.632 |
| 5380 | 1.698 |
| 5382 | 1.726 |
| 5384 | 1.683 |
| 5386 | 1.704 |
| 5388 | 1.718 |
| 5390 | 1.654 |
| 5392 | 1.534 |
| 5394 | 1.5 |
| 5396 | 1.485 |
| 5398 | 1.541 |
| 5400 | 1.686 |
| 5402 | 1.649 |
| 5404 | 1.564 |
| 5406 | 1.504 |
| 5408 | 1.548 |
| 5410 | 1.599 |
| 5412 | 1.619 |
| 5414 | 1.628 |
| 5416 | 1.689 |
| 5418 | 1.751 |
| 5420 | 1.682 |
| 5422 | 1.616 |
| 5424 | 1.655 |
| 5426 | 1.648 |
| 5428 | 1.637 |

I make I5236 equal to 1.51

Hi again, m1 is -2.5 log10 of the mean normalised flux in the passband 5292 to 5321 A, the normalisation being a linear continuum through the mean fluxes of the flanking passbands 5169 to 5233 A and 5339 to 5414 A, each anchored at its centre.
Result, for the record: -0.09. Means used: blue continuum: 1.32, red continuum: 1.65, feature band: 1.64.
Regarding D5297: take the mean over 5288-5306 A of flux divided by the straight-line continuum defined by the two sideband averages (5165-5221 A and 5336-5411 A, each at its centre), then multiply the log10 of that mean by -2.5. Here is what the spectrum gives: -0.09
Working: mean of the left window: 1.27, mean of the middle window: 1.62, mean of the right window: 1.65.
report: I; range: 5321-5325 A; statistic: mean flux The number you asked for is 1.64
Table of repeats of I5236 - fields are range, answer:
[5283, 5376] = 1.65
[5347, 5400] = 1.67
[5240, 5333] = 1.57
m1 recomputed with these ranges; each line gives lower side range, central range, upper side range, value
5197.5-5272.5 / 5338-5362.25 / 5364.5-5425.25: -0.08 mag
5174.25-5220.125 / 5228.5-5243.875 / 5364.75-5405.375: -0.12 mag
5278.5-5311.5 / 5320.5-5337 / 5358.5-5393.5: 0.03 mag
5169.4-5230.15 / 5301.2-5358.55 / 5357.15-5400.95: -0.06 mag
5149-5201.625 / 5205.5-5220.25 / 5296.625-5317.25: -0.04 mag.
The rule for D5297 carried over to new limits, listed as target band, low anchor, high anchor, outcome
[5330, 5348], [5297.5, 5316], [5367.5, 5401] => 0.016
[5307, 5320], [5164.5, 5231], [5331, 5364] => -0.055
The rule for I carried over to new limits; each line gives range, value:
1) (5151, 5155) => 1.31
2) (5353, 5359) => 1.79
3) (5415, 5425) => 1.68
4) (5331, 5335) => 1.61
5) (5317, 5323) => 1.69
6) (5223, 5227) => 1.5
